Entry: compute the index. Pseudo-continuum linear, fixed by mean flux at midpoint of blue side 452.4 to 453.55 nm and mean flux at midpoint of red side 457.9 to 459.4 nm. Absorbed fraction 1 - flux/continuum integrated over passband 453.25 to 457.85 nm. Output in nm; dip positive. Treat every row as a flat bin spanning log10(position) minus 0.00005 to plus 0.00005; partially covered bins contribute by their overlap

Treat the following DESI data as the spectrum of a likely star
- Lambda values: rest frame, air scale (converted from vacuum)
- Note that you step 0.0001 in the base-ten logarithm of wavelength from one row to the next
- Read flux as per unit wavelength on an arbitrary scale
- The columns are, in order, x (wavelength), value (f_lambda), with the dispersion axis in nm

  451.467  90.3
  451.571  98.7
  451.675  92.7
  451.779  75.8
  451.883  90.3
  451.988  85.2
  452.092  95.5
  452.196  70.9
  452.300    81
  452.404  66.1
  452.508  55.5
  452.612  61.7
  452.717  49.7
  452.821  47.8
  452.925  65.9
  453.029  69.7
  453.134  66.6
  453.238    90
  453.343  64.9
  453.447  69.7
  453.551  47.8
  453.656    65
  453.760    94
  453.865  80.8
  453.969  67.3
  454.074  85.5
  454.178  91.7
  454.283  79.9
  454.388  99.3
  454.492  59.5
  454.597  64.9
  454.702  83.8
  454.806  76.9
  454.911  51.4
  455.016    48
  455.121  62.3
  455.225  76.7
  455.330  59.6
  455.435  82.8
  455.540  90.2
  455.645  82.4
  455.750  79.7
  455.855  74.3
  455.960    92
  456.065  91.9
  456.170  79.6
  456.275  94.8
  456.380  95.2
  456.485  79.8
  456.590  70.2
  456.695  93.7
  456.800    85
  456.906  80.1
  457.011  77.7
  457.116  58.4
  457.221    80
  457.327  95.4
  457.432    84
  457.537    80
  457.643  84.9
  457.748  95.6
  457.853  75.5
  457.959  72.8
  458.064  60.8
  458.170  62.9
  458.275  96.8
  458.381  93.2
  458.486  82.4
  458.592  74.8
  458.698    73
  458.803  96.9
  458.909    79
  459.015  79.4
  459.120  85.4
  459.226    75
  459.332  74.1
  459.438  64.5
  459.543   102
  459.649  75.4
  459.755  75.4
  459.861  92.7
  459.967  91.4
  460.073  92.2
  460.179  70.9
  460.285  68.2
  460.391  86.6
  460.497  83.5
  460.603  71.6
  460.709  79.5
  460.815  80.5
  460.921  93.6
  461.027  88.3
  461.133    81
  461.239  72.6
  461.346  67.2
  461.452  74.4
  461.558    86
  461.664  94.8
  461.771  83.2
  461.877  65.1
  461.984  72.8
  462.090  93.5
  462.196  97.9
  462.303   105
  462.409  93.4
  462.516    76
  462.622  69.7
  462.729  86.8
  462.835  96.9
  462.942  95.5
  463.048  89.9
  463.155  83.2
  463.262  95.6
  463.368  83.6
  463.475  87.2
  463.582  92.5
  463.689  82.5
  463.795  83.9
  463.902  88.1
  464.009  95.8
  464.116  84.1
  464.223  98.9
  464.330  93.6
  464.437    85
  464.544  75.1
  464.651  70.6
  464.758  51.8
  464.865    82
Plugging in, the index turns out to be -0.50 nm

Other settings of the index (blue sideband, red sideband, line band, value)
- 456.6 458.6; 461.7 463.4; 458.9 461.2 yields 0.07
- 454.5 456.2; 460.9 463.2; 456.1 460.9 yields -0.13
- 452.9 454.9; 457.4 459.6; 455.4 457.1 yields -0.14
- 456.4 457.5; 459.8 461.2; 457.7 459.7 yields 0.05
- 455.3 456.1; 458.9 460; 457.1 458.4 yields 0.02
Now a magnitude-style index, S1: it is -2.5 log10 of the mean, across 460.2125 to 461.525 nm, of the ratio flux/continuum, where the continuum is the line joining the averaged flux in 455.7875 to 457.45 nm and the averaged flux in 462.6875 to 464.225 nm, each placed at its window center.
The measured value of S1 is 0.11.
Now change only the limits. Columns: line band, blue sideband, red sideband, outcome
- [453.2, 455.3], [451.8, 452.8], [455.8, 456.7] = 0.08 mag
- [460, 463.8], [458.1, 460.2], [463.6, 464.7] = 0.00 mag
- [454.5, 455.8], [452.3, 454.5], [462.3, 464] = 0.04 mag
